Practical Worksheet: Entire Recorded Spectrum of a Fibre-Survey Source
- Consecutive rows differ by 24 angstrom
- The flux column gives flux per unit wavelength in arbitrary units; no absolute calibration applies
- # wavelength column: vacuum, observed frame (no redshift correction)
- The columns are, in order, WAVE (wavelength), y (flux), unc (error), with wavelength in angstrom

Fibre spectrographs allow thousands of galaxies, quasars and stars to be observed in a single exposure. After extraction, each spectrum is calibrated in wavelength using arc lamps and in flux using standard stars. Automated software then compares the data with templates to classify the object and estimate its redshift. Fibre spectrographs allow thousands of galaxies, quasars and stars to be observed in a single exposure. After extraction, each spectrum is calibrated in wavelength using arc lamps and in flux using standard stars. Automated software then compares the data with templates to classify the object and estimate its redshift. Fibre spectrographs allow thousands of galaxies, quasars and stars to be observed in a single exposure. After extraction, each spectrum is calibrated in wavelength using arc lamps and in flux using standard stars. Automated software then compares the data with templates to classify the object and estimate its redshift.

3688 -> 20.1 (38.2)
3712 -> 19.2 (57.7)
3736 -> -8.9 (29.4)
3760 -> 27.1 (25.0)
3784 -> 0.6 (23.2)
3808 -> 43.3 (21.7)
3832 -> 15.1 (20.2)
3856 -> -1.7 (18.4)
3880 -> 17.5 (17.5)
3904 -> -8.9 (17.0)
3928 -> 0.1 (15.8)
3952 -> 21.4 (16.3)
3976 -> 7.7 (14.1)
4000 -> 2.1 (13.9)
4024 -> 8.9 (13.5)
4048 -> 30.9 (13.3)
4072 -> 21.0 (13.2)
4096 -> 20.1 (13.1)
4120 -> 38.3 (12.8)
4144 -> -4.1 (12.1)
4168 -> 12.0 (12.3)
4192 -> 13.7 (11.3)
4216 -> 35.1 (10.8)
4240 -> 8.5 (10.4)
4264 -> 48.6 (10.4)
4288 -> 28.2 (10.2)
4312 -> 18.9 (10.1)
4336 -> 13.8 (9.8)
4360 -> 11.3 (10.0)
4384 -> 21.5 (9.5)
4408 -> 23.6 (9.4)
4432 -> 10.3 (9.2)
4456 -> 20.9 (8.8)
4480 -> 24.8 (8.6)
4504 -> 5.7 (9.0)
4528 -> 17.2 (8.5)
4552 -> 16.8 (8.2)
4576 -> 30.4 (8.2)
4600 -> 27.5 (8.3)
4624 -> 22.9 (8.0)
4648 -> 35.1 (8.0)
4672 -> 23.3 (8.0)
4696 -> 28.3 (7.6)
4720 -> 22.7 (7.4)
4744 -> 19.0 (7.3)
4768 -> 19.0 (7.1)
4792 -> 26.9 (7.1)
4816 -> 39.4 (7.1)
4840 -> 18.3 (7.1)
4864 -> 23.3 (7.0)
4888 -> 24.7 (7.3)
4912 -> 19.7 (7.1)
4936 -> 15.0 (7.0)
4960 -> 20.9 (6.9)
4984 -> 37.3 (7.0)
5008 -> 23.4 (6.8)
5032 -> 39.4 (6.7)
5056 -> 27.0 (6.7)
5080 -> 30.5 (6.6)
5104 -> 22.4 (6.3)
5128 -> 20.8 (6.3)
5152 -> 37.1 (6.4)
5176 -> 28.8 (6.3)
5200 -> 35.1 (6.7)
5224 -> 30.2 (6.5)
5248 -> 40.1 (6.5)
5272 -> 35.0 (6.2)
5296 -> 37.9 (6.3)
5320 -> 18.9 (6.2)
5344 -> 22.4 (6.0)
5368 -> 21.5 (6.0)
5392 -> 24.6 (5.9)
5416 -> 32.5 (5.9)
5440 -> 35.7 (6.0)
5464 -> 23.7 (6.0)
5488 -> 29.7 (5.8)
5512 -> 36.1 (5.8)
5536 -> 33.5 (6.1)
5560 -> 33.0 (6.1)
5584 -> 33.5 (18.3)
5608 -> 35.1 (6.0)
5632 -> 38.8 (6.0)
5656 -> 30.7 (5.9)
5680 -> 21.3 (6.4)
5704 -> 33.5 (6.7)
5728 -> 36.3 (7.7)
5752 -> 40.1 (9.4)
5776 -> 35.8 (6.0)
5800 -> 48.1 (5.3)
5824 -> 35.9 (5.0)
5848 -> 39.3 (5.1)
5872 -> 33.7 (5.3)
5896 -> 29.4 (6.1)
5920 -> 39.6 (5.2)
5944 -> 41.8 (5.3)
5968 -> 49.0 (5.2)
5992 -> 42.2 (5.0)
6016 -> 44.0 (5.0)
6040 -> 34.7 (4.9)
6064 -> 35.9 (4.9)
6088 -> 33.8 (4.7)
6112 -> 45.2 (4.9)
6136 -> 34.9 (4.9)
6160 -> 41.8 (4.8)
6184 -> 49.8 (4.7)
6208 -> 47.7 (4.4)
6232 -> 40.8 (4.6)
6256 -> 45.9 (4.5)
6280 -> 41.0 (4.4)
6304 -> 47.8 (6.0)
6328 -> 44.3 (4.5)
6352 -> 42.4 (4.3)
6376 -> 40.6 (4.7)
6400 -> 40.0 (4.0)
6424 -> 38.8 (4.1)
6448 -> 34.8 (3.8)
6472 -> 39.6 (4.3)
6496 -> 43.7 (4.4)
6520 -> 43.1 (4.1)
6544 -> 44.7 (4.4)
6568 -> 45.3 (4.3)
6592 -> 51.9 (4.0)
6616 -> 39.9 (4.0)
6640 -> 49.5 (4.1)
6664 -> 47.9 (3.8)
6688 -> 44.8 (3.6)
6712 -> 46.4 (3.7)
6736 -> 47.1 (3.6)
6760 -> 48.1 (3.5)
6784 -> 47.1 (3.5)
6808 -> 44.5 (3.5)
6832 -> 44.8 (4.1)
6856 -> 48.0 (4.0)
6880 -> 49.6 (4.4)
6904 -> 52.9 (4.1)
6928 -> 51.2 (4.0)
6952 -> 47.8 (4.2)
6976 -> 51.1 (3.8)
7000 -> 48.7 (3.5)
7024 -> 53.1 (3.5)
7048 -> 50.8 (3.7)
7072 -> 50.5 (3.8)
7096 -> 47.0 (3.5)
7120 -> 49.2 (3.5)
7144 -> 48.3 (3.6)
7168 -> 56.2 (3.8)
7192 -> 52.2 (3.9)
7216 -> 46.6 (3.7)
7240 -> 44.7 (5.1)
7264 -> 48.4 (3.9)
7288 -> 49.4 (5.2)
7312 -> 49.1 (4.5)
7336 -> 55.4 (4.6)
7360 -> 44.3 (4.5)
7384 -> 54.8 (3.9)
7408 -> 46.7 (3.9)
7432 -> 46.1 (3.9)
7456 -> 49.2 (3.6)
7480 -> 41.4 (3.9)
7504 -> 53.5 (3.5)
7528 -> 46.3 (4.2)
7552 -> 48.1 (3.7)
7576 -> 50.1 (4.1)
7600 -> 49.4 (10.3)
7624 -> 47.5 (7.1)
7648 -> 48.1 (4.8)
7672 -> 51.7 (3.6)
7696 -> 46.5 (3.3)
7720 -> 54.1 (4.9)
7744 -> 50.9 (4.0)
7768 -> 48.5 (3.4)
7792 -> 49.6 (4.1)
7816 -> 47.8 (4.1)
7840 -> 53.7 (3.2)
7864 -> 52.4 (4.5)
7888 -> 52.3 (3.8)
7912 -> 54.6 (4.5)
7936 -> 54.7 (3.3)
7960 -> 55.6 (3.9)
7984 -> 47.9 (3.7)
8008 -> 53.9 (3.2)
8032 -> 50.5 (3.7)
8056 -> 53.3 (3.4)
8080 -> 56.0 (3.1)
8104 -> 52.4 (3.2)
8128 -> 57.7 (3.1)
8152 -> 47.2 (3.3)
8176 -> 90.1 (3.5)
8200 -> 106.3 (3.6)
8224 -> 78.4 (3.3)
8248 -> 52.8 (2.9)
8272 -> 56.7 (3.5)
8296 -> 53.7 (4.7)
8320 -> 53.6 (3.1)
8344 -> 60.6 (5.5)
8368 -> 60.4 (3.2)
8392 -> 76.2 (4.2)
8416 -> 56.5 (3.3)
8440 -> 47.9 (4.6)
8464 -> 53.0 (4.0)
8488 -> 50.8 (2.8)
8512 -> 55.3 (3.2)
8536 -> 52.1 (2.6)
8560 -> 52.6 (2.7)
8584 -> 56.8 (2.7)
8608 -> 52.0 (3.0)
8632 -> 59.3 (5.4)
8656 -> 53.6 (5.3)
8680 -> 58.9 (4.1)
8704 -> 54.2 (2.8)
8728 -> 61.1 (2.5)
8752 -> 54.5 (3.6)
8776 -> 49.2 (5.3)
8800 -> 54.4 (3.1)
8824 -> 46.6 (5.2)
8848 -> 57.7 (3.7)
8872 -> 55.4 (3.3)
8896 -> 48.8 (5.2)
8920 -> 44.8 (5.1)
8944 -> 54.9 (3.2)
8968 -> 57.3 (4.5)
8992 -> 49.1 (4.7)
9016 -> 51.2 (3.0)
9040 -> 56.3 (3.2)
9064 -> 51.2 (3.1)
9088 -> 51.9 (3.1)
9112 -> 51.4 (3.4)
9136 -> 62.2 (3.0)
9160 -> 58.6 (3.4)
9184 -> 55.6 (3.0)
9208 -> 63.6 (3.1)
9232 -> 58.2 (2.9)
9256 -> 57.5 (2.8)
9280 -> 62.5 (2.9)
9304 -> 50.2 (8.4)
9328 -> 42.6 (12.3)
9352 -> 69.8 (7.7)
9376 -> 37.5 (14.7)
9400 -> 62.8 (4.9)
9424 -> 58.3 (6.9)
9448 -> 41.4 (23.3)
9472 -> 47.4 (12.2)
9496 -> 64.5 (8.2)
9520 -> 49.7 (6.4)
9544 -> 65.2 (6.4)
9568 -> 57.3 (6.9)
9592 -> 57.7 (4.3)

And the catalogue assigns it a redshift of 0.248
